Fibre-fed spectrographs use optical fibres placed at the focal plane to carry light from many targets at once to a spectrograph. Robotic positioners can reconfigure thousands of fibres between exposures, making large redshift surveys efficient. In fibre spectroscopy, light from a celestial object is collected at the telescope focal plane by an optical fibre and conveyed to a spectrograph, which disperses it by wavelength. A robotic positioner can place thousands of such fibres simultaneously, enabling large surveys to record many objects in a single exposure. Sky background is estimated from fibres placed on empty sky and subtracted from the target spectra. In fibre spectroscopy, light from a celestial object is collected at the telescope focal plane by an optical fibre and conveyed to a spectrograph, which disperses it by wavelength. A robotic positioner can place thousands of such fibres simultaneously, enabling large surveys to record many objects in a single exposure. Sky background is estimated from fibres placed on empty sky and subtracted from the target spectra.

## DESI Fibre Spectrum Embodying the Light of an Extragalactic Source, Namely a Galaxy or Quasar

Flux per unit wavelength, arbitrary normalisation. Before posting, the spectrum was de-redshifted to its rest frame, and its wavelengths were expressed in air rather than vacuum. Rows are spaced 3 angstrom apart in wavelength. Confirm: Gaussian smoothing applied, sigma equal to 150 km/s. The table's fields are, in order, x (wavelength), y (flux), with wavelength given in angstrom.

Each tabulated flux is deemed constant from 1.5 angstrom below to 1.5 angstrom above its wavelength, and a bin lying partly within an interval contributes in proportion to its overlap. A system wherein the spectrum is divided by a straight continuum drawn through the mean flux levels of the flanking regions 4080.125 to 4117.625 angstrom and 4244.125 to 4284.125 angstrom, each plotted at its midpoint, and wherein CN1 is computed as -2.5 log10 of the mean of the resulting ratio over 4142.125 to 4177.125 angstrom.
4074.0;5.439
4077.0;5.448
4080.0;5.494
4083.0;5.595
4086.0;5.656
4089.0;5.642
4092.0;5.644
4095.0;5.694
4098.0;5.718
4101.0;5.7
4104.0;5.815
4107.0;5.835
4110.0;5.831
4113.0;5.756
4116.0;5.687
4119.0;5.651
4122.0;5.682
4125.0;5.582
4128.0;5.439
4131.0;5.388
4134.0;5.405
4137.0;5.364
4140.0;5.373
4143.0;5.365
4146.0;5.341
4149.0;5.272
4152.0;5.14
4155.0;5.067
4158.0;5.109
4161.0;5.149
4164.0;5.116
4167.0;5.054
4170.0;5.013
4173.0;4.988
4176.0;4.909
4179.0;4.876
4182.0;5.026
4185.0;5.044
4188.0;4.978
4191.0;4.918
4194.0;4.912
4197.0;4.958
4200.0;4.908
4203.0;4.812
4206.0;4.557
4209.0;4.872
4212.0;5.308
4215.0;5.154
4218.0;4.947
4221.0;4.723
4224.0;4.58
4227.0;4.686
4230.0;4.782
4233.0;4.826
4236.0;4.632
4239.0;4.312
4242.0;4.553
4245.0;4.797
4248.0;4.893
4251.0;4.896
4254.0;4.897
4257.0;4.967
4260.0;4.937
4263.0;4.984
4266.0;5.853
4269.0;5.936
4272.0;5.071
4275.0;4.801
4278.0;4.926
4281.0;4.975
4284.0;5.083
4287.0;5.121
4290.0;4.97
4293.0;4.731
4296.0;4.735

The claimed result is 0.07 mag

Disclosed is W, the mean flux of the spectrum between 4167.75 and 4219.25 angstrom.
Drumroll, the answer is 4.95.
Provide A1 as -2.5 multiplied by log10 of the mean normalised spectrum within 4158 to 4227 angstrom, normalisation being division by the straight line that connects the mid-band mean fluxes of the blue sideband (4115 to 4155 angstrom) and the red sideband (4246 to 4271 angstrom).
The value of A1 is 0.08 mag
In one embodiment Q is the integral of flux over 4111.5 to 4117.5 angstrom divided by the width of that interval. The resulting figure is 5.72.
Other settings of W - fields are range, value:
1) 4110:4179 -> 5.31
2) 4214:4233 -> 4.8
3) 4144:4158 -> 5.2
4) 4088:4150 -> 5.58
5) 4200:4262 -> 4.81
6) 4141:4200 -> 5.06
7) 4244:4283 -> 5.08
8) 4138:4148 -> 5.36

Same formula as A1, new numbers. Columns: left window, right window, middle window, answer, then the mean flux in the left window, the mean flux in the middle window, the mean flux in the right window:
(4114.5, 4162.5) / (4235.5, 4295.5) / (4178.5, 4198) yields 0.05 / 5.38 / 4.96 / 4.97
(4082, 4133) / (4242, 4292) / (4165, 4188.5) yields 0.09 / 5.66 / 4.99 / 5.05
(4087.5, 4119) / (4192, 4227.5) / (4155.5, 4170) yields 0.03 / 5.73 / 5.09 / 4.87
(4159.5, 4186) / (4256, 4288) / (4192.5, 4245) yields 0.06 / 5.02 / 4.8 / 5.15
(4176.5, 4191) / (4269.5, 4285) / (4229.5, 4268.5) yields 0.02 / 4.97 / 4.9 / 5.03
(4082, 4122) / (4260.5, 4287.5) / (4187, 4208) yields 0.12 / 5.71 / 4.86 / 5.19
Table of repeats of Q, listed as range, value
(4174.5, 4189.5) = 4.97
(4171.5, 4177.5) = 4.95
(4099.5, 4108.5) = 5.78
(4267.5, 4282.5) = 5.14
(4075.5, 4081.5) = 5.47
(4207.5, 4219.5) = 5.07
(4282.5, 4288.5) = 5.1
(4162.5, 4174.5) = 5.04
